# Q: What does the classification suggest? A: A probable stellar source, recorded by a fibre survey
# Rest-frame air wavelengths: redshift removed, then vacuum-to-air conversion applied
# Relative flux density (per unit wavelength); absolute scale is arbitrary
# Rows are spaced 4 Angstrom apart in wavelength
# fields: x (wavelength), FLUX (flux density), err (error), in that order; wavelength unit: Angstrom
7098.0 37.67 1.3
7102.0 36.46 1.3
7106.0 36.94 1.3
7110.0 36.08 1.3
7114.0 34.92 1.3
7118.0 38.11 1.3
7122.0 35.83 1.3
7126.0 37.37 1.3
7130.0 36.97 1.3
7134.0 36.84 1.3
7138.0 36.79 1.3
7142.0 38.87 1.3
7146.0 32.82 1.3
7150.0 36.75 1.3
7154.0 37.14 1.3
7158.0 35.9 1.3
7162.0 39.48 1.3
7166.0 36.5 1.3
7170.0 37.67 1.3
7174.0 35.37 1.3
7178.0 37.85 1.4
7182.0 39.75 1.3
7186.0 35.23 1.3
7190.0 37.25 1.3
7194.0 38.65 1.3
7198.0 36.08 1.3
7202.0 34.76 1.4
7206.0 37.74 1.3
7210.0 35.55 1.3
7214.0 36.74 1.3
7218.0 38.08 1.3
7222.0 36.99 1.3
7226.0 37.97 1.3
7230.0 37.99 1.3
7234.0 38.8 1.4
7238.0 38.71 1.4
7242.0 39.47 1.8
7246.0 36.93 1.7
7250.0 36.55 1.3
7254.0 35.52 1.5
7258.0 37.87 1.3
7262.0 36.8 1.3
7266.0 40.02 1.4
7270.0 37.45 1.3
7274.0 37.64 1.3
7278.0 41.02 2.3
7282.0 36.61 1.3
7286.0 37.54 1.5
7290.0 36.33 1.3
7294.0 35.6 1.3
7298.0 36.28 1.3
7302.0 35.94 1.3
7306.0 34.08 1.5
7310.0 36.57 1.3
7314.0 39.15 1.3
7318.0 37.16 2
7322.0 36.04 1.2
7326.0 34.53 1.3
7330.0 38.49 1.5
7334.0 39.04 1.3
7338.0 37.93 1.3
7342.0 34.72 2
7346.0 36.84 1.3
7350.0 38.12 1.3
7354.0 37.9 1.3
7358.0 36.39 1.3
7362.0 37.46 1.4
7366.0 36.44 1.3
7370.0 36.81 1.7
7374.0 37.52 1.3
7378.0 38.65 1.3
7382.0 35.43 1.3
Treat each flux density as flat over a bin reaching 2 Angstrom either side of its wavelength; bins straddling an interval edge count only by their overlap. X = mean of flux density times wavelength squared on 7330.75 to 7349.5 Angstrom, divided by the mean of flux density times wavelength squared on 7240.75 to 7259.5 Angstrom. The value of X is 1.03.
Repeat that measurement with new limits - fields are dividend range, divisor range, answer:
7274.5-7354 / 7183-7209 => 1.04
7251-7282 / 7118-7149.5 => 1.07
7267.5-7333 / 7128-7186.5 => 1.04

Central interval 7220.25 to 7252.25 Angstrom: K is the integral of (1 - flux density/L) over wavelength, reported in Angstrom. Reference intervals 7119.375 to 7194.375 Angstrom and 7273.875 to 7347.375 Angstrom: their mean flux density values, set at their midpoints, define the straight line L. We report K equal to -0.8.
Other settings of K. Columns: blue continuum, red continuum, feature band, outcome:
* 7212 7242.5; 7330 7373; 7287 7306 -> 0.8 Angstrom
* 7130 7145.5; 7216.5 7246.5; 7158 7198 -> 0.1 Angstrom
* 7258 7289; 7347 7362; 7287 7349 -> 1.8 Angstrom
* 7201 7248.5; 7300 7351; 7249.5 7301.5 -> -0.2 Angstrom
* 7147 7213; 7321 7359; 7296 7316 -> 0.3 Angstrom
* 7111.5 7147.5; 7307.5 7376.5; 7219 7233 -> -0.4 Angstrom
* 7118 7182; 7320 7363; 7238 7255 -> -0.2 Angstrom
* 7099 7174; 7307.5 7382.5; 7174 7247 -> -1.1 Angstrom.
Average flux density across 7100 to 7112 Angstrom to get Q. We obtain 36.5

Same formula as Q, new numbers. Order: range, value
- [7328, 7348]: 37.4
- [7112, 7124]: 36.3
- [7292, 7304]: 35.9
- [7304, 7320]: 36.7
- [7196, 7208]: 36.2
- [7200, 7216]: 36.2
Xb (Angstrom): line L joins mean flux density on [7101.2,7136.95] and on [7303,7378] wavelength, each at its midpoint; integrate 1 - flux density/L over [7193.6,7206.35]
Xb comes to 0.1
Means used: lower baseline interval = 36.6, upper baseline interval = 37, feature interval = 36.5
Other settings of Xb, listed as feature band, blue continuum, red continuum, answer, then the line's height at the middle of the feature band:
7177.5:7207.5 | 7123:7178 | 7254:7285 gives 0.10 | 37.2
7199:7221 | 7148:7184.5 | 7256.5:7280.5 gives 0.73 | 37.8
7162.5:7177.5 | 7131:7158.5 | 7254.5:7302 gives -0.11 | 36.7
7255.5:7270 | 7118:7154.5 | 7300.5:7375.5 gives -0.48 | 36.8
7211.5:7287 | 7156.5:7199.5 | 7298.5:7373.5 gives -1.47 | 37.1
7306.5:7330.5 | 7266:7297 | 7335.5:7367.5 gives 0.37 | 37.3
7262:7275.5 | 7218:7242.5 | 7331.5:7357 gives -0.08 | 38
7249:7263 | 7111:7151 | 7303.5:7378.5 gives 0.04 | 36.8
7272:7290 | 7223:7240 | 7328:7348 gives -0.06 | 37.9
